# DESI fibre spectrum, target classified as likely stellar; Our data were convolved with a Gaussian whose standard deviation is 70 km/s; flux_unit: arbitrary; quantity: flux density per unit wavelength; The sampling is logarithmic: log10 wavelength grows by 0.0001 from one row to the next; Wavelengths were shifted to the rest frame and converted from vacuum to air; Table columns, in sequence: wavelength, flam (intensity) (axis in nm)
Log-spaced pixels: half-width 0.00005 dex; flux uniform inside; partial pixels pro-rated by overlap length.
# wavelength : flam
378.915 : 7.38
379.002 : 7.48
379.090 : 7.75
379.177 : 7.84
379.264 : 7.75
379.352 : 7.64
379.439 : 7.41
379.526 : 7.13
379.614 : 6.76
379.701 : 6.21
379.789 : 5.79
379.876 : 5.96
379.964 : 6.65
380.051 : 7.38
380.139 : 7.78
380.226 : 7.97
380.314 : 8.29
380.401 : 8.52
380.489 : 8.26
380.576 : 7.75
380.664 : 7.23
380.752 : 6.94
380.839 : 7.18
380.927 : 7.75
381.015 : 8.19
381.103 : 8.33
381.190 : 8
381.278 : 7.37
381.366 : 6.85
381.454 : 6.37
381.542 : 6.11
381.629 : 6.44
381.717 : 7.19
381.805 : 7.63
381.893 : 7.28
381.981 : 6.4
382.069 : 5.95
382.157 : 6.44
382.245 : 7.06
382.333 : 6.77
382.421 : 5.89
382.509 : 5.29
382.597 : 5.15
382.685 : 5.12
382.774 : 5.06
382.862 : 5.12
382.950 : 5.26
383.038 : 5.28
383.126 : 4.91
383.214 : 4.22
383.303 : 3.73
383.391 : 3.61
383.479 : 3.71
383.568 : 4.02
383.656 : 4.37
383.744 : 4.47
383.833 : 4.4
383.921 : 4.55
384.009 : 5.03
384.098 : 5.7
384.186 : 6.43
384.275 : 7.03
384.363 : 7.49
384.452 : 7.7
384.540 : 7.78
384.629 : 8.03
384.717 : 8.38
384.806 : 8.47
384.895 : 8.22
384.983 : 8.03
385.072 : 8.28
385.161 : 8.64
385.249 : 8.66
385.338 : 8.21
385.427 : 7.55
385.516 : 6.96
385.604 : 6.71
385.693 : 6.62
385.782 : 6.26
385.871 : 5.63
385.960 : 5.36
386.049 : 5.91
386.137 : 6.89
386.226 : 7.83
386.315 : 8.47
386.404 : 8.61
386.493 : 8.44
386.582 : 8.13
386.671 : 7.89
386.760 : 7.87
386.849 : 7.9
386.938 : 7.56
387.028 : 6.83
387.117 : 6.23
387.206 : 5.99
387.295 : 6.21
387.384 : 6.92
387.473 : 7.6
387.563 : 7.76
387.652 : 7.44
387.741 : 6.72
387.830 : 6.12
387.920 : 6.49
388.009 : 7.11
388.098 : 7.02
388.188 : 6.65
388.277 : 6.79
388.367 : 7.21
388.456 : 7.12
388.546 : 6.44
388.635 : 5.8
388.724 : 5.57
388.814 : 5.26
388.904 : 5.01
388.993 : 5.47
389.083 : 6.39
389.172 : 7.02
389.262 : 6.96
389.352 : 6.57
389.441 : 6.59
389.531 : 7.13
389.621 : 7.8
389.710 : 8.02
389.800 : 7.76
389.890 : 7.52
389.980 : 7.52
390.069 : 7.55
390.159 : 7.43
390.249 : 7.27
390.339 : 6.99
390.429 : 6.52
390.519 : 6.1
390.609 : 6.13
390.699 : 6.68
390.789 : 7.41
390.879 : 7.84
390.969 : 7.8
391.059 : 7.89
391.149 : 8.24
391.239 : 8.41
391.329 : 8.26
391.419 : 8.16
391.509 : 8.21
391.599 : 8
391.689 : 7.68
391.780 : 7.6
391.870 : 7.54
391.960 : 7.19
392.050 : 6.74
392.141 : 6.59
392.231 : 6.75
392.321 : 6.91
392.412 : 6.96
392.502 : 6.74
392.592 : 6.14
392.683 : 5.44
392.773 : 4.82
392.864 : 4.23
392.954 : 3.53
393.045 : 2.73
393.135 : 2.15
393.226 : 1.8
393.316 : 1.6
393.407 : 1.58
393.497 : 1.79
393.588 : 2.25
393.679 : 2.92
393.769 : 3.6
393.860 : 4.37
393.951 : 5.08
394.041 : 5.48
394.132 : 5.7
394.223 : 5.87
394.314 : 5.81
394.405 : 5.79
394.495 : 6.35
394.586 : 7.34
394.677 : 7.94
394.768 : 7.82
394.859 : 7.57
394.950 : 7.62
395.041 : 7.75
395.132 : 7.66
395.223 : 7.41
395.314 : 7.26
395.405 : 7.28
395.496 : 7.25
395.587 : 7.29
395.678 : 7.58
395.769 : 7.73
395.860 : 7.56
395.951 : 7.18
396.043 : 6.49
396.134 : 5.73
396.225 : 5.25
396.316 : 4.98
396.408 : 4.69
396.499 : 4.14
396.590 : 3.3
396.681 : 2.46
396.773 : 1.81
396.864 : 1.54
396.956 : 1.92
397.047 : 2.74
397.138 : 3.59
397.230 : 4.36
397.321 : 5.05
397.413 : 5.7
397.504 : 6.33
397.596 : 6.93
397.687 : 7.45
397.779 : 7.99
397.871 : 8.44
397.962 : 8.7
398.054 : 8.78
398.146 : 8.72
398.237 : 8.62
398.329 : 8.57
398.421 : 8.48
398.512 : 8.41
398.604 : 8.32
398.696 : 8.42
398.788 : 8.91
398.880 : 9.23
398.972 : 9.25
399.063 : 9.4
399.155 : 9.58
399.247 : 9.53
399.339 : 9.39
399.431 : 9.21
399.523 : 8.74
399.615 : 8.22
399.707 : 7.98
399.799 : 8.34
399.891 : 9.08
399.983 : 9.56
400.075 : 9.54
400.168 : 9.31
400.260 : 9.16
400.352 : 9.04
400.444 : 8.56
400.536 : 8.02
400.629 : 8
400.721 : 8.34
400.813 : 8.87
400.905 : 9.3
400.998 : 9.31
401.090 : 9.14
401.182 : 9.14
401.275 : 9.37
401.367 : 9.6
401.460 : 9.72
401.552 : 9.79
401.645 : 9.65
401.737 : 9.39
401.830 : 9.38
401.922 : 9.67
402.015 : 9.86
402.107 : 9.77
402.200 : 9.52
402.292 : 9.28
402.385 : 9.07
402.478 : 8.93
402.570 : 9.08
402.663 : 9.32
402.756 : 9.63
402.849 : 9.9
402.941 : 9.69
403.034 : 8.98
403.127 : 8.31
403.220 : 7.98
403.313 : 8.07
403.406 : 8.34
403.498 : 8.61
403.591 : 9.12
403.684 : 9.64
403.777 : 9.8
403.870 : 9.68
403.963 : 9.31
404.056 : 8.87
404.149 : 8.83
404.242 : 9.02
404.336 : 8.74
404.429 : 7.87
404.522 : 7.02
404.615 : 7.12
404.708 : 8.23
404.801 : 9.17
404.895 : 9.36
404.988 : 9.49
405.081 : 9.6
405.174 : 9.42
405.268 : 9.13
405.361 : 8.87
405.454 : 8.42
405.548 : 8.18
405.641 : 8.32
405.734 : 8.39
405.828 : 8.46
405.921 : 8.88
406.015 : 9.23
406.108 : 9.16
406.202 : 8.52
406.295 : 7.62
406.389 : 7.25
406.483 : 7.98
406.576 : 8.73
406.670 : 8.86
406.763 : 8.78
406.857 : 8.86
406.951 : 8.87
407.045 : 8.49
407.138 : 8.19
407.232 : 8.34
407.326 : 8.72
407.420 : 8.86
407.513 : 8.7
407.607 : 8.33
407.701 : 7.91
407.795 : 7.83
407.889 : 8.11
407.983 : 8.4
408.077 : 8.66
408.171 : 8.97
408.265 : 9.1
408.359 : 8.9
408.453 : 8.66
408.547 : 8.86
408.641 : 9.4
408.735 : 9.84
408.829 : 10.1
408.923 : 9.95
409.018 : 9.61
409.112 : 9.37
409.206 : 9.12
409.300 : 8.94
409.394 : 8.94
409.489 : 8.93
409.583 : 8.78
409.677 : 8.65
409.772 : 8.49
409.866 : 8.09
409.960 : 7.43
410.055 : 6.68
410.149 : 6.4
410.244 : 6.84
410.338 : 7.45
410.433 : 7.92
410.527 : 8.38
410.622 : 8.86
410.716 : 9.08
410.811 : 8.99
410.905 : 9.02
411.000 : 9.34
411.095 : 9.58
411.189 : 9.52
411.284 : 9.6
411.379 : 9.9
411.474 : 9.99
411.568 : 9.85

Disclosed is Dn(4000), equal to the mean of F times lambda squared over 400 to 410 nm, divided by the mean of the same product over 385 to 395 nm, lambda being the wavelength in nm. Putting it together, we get 1.5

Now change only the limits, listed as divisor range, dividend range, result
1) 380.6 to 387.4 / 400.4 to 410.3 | 1.48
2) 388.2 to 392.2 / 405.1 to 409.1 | 1.34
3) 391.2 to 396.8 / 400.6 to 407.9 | 1.60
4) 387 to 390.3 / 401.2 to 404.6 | 1.44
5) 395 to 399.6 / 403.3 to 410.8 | 1.32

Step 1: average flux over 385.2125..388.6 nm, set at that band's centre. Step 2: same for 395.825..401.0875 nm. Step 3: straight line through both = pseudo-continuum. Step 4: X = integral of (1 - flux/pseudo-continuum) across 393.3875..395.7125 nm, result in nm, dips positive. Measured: 0.41 nm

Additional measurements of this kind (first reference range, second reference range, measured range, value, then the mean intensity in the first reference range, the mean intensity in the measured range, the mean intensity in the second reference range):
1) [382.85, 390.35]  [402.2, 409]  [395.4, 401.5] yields 0.424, 6.7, 7.48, 8.79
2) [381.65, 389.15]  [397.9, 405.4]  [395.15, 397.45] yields 0.822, 6.52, 5.24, 8.99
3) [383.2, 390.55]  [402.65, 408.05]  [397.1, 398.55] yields 0.116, 6.77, 7.27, 8.68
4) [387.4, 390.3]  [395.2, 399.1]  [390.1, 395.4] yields 0.447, 6.85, 6.14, 6.53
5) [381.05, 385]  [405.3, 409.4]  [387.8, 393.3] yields 0.263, 6.14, 6.59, 8.72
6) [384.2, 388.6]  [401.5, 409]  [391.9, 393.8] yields 0.823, 7.3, 4.43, 8.87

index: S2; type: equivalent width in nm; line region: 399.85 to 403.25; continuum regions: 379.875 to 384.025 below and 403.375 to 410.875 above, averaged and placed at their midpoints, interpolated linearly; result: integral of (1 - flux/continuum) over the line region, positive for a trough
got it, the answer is -0.459 nm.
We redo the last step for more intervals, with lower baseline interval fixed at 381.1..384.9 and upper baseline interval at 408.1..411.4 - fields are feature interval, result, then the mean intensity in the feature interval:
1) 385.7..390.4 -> -0.26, 6.94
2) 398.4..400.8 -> -0.34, 8.85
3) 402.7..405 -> -0.18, 8.82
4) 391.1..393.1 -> 0.09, 6.65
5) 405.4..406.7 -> 0.00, 8.42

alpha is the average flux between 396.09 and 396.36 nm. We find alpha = 5.33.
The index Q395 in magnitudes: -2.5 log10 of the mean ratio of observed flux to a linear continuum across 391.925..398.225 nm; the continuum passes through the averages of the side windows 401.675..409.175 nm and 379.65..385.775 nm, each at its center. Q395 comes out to 0.37 mag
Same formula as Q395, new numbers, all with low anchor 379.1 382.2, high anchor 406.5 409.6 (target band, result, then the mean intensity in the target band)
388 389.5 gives 0.20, 6.4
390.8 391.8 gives -0.02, 8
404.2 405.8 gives 0.01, 8.6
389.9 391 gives 0.10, 7.11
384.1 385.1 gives -0.04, 7.71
